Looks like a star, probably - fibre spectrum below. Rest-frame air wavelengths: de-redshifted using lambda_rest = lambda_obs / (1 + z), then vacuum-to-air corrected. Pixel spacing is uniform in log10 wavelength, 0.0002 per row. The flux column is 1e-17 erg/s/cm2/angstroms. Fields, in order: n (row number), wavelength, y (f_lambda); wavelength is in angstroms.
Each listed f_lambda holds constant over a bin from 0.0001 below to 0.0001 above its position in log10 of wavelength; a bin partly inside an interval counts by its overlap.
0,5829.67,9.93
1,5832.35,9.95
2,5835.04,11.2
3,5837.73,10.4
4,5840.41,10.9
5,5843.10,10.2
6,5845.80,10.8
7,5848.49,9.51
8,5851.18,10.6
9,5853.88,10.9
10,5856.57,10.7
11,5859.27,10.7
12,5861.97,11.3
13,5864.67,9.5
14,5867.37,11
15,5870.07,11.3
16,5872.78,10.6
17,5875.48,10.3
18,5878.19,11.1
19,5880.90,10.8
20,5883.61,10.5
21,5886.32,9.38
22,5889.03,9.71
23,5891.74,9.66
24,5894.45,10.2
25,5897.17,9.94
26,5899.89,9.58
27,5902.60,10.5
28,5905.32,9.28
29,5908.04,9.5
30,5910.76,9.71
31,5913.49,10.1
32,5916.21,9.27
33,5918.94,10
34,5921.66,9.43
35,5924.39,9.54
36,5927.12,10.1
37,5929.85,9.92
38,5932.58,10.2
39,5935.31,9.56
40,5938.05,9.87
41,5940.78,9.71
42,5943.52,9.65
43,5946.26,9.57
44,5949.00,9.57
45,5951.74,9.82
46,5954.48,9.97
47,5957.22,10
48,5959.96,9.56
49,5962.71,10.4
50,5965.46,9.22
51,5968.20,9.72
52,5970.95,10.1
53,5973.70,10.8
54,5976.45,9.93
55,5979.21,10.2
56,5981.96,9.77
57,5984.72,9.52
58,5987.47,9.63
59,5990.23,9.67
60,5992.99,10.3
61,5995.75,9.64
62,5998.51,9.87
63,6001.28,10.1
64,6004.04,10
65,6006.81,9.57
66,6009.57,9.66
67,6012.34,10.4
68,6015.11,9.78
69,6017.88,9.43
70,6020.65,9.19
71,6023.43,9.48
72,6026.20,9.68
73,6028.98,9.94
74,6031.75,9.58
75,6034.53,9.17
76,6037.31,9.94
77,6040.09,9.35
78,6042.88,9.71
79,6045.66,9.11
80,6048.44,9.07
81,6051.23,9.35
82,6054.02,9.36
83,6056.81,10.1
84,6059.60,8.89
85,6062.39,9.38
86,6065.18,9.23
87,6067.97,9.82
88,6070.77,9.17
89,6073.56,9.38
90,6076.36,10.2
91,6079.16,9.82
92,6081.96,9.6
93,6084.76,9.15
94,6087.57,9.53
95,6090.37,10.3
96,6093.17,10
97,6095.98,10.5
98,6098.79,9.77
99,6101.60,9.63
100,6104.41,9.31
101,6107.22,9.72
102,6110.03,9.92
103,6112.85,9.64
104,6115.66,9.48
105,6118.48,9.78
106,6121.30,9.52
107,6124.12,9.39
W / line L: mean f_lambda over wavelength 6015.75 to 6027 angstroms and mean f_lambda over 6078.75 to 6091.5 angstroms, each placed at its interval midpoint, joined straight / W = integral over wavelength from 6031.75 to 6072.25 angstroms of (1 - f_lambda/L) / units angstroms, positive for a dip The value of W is 0.60 angstroms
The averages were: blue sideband 9.46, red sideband 9.65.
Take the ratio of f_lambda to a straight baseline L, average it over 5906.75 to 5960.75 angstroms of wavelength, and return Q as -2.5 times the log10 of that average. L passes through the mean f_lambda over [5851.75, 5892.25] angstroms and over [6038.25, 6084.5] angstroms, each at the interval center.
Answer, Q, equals 0.05 mag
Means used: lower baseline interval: 10.5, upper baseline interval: 9.47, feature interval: 9.76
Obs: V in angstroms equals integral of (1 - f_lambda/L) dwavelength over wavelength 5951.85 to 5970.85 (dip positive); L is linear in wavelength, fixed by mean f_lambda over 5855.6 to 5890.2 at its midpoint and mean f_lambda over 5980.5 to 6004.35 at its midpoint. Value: 0.3 angstroms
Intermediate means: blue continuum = 10.5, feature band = 9.84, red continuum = 9.83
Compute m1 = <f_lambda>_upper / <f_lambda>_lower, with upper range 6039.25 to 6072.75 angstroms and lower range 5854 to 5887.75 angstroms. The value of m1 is 0.88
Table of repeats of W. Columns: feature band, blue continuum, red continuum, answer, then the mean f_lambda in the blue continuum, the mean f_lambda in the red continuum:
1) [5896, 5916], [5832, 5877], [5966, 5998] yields 1.07 angstroms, 10.6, 9.92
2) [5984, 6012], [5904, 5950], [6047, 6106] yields -0.49 angstroms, 9.7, 9.6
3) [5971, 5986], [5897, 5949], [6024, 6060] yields -0.65 angstroms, 9.75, 9.5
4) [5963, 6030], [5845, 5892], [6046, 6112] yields 0.85 angstroms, 10.5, 9.61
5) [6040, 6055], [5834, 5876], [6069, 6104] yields 0.86 angstroms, 10.6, 9.74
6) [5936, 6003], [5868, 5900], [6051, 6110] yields 1.04 angstroms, 10.3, 9.64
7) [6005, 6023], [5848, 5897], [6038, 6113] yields 0.33 angstroms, 10.4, 9.6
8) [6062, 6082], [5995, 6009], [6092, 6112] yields 0.50 angstroms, 9.84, 9.83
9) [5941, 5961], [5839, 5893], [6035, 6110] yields 0.74 angstroms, 10.5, 9.59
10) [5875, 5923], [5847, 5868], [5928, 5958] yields 1.12 angstroms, 10.5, 9.8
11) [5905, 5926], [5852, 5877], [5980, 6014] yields 1.51 angstroms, 10.7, 9.85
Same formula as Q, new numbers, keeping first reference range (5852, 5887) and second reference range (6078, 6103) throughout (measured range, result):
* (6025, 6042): 0.05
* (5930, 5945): 0.06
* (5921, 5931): 0.07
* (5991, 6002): 0.02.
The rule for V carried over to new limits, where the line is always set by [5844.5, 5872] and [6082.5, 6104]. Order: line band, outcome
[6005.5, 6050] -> 2.09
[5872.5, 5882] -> -0.13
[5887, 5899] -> 0.77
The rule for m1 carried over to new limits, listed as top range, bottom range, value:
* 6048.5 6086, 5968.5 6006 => 0.95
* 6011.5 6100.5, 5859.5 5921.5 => 0.95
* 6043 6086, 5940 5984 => 0.96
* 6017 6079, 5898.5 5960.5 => 0.97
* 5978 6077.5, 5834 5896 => 0.92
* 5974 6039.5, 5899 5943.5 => 1.00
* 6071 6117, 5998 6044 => 1.00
